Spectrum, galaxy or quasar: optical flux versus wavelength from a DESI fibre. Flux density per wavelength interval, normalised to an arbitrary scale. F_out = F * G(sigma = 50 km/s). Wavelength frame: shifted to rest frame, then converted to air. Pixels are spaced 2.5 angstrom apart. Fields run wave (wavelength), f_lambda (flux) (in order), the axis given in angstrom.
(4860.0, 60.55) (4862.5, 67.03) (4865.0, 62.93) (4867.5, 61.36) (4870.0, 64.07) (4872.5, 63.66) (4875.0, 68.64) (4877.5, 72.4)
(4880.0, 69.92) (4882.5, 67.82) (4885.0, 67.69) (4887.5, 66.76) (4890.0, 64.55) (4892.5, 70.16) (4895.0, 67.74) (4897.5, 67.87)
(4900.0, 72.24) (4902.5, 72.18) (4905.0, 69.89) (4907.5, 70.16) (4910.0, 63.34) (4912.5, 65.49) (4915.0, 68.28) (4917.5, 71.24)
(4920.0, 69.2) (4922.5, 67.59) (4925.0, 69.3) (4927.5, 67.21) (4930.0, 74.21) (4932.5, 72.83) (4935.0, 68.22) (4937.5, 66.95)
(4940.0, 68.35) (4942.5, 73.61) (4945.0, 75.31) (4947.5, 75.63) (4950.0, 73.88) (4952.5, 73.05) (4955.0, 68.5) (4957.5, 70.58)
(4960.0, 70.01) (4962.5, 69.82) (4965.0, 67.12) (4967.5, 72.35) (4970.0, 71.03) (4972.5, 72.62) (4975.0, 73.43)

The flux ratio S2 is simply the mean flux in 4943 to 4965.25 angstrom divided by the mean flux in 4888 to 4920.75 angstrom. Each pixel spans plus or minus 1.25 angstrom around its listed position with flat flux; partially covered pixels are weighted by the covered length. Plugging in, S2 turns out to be 1.05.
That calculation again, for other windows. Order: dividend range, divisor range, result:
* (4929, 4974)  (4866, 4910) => 1.05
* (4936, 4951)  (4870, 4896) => 1.07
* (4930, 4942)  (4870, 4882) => 1.03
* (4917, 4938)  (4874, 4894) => 1.02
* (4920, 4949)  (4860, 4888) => 1.07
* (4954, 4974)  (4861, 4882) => 1.06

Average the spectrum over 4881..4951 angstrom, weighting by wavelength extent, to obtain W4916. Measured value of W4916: 69.5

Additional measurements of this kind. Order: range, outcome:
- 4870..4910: 68.5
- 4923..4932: 70.2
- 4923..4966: 70.8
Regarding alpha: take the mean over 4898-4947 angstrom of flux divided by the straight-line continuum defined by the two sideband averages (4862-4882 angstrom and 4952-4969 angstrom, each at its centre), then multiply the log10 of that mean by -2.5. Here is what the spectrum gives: -0.02 mag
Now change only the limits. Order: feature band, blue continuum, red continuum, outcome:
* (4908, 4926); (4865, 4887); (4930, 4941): 0.01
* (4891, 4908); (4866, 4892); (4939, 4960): -0.02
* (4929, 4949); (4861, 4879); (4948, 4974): -0.03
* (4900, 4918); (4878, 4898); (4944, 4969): 0.00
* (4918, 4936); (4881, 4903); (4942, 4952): 0.04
